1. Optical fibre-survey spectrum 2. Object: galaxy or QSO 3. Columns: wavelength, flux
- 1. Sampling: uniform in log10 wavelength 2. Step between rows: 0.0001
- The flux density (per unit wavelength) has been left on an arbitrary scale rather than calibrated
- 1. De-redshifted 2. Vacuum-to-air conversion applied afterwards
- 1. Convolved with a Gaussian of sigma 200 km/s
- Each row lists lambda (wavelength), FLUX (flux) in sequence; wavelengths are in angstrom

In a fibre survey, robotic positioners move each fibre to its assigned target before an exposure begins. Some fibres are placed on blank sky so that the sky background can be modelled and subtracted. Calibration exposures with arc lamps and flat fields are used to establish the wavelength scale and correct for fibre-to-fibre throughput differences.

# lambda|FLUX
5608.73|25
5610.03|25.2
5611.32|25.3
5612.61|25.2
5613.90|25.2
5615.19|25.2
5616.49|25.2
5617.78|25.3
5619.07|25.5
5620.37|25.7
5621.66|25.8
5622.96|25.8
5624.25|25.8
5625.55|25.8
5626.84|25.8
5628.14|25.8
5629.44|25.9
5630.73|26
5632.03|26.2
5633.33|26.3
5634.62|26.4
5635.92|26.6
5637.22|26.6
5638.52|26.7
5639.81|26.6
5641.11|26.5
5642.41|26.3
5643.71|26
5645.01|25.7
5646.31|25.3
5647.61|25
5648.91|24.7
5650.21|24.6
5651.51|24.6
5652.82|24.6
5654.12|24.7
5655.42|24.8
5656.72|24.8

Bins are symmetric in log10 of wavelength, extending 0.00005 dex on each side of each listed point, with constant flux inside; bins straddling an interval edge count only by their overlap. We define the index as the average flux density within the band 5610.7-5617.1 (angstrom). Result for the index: 25.2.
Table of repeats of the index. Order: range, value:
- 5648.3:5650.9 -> 24.7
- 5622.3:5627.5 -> 25.8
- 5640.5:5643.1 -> 26.4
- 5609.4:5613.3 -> 25.3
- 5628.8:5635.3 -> 26.2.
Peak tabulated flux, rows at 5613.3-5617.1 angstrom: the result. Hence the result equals 25.2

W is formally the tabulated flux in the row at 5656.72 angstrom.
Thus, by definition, 24.8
